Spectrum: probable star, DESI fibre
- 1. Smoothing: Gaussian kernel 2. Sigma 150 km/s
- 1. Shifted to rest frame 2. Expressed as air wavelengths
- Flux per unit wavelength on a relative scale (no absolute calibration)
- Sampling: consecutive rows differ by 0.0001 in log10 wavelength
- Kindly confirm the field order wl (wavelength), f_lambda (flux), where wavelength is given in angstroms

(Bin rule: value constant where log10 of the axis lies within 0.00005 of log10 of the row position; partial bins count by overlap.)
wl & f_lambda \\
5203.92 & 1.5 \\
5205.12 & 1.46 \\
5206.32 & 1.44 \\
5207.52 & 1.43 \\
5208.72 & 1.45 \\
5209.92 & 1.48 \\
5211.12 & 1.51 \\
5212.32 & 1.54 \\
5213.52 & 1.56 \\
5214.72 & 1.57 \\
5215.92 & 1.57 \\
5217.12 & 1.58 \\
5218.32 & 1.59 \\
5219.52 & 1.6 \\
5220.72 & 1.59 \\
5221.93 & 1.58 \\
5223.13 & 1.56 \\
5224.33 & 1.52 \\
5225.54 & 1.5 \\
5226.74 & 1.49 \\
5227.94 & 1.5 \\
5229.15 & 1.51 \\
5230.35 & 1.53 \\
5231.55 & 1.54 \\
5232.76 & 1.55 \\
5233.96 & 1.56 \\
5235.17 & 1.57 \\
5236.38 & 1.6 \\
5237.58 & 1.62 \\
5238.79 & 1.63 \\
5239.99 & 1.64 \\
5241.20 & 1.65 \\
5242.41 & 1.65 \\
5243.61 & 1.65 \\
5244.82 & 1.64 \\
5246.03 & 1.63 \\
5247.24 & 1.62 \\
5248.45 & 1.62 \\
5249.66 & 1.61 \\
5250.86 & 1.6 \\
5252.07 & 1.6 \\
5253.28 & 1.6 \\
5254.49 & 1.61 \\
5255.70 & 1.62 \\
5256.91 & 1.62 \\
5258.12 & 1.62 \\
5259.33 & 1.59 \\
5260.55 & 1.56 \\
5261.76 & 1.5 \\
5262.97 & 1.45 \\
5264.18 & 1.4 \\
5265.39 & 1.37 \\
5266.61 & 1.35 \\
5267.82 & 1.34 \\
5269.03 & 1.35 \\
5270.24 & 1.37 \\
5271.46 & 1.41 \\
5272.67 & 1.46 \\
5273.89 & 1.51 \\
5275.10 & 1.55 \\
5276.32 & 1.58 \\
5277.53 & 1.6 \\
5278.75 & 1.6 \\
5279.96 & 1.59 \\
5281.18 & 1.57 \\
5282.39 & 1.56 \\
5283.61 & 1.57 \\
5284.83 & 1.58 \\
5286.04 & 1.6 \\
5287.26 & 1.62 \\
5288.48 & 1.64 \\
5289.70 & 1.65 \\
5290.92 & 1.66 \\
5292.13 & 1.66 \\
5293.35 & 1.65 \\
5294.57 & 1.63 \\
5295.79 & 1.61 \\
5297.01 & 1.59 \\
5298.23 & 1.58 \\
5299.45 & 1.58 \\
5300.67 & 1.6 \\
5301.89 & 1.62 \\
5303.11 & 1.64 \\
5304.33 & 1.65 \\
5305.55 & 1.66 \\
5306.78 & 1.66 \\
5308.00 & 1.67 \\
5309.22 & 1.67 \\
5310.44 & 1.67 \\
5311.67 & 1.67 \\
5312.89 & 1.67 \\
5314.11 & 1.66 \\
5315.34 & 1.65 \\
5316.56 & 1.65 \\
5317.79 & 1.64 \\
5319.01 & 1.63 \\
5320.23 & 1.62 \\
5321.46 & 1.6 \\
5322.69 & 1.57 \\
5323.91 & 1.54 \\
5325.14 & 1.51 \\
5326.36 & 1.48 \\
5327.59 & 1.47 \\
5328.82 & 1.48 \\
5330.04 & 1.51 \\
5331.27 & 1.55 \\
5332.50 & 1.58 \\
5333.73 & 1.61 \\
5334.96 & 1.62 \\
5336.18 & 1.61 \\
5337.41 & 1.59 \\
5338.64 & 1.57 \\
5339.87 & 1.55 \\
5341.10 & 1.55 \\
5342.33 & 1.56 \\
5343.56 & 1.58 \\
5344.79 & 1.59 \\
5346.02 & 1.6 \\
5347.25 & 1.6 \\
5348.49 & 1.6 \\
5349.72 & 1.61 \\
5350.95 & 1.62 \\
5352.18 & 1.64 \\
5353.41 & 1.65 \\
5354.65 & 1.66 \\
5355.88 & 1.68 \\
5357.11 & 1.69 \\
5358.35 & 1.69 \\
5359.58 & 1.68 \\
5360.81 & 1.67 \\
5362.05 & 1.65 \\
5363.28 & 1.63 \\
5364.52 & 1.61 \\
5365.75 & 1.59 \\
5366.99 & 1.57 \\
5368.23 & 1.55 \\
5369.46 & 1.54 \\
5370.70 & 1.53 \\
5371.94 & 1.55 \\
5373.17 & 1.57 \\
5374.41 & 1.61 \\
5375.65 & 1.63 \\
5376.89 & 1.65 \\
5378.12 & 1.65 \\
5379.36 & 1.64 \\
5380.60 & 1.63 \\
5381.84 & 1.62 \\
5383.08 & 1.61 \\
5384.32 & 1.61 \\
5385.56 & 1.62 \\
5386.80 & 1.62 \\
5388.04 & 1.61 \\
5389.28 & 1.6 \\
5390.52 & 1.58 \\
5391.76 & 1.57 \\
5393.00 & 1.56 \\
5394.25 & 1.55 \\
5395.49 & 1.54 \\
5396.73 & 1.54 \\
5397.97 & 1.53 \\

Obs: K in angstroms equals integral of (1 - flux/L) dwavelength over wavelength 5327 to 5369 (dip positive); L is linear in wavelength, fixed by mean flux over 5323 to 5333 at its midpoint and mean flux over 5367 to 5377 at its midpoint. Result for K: -1.6 angstroms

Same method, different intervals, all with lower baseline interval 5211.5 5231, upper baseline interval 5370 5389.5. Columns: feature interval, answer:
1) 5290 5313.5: -0.88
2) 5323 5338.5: 0.43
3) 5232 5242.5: -0.33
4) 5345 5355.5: -0.16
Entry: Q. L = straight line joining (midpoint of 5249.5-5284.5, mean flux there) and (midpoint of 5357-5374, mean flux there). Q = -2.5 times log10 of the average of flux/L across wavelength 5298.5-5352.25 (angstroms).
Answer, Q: -0.02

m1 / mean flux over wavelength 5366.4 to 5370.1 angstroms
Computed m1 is 1.55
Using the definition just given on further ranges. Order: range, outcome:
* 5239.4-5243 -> 1.64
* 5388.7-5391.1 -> 1.59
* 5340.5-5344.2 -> 1.56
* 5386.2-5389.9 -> 1.61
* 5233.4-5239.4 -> 1.6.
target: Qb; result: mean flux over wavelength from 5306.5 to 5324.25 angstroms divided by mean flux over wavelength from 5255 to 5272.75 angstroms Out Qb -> 1.12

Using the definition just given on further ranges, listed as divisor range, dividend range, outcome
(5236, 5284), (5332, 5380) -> 1.04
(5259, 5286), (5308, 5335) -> 1.07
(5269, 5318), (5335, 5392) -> 1.01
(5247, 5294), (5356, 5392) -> 1.04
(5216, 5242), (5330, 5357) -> 1.02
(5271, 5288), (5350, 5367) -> 1.06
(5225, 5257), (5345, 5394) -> 1.01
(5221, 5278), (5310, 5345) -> 1.03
